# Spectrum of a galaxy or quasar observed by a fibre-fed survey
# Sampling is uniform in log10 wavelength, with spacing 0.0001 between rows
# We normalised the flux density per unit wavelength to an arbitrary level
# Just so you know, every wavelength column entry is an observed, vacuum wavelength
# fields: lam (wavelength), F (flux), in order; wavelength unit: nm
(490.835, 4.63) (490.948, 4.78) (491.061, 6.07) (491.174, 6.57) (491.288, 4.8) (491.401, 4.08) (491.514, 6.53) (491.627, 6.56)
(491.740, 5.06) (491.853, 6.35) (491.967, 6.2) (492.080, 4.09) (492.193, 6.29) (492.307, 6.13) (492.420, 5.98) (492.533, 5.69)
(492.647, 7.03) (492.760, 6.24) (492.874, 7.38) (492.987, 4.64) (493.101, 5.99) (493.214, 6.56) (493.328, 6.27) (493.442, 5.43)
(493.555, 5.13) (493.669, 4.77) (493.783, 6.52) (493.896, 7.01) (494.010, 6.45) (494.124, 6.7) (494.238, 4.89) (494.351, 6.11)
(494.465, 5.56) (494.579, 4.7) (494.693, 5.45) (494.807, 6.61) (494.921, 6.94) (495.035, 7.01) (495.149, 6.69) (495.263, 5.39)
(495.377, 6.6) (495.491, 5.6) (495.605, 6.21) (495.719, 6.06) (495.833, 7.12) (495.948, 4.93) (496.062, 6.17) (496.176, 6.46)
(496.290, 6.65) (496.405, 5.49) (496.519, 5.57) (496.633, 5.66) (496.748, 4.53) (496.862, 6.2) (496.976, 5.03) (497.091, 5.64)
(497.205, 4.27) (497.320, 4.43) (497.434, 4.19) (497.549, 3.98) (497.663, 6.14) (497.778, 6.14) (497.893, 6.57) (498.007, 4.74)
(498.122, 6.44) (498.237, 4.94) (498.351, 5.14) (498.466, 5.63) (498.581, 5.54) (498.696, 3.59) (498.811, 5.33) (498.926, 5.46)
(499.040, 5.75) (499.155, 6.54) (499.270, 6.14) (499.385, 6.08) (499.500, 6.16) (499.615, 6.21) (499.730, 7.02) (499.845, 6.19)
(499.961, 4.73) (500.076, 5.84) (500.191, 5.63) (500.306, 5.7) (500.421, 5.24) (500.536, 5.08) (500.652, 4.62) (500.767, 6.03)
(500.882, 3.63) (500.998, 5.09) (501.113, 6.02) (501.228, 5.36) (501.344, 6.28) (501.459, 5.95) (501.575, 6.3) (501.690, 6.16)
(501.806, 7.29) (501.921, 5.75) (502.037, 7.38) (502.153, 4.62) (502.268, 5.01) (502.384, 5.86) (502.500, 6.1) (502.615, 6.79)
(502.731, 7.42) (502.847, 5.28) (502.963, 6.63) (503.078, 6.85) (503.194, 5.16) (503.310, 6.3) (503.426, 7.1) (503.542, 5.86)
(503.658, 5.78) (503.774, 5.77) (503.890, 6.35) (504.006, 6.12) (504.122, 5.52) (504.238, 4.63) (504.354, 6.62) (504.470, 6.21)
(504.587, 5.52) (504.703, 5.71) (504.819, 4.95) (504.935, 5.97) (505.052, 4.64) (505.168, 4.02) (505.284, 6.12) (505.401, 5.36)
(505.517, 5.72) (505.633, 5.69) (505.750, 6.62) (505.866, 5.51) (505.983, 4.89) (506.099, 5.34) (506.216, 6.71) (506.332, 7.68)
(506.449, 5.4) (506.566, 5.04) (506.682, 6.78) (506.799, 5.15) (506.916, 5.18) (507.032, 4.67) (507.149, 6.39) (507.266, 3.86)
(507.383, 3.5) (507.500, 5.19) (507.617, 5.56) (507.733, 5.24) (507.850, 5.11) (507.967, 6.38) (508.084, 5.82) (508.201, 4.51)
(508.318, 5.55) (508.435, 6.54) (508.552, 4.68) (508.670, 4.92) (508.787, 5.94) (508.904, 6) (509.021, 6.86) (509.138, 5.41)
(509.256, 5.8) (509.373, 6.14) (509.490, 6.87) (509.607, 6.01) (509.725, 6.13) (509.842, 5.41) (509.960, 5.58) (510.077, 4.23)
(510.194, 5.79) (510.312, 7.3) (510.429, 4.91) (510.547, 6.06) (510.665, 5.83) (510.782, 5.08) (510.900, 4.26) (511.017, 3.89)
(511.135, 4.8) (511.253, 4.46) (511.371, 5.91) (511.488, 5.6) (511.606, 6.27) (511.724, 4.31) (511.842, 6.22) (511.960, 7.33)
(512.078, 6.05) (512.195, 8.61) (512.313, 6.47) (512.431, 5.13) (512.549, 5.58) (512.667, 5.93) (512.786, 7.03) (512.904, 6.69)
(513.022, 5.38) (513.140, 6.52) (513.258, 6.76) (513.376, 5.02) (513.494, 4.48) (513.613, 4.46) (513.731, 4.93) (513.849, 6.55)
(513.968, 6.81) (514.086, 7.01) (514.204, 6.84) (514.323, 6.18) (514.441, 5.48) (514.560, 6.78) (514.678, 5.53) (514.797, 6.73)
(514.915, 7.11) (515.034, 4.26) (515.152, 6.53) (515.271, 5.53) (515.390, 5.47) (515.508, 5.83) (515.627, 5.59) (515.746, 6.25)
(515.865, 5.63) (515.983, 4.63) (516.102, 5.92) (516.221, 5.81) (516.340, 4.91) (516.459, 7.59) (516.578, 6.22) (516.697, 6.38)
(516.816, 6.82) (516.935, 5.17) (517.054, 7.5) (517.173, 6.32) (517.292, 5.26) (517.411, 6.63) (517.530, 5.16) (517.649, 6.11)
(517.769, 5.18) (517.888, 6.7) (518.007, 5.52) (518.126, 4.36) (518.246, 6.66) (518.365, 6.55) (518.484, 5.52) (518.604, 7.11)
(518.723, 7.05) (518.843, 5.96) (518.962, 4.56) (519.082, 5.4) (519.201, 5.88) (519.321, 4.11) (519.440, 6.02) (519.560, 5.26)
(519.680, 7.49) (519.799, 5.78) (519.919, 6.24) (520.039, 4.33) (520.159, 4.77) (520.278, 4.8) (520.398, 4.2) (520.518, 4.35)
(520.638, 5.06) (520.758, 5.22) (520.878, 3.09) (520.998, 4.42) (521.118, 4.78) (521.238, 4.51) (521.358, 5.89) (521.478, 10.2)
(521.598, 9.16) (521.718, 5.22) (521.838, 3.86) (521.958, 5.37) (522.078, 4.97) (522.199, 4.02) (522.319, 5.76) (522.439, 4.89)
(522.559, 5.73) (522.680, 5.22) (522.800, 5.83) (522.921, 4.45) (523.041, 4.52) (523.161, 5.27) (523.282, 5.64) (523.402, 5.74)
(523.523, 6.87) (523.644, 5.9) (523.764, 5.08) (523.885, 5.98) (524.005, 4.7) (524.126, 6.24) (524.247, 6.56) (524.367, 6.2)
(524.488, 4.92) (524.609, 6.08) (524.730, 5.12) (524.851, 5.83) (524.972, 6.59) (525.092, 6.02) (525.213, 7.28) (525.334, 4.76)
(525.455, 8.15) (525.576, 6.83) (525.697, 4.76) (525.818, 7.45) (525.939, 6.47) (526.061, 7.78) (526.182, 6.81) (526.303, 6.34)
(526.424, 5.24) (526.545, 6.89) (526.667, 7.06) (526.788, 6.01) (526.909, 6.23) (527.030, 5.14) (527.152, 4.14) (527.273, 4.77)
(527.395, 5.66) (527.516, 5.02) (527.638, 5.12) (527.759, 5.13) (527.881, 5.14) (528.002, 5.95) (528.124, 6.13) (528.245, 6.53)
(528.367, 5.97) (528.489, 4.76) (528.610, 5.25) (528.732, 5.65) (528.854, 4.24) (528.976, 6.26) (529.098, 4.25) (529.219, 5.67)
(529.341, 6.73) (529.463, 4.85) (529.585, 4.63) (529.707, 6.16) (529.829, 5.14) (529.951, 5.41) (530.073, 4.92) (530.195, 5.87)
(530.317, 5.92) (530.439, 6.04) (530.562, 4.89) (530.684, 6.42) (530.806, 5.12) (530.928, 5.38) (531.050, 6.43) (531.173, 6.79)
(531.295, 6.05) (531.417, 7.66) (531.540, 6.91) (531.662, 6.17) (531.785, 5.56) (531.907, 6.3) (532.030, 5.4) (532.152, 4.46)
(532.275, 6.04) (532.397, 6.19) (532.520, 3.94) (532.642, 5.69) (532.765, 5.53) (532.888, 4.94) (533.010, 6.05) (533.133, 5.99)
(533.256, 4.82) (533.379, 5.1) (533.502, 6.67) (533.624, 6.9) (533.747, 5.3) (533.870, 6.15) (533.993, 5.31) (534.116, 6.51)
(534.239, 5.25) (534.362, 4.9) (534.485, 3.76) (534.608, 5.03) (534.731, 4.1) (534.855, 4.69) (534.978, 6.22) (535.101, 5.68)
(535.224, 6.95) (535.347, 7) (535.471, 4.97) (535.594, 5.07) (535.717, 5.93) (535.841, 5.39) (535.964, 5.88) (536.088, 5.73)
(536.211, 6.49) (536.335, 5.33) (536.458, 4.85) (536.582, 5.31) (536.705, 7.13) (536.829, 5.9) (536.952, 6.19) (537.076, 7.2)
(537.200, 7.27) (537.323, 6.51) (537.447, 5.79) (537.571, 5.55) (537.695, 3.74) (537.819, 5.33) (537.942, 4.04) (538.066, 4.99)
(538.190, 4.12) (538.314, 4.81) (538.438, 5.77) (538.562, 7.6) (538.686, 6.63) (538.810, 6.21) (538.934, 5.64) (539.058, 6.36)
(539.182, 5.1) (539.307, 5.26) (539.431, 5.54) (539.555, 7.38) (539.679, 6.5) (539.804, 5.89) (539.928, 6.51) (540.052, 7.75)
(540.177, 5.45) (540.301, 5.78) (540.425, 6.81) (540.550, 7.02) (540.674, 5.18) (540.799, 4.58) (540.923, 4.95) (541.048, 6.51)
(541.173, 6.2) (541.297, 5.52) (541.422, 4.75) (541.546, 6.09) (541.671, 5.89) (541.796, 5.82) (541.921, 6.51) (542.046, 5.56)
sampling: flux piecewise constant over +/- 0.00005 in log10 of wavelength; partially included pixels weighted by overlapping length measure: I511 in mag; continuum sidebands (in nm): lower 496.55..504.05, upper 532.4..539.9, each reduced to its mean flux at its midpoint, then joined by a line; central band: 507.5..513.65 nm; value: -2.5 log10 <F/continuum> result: 0.00 mag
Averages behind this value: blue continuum 5.7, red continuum 5.67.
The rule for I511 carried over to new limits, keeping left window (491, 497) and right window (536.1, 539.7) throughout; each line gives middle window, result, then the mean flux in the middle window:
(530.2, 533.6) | 0.00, 5.81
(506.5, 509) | 0.10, 5.36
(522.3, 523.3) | 0.12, 5.22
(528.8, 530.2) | 0.10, 5.33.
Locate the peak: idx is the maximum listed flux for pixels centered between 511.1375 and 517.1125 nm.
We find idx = 8.61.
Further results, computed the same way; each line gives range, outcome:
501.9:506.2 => 7.42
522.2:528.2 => 8.15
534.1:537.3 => 7.27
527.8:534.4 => 7.66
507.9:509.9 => 6.87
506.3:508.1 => 7.68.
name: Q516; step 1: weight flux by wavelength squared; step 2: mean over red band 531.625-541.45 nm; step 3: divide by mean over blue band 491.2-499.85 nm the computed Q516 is 1.2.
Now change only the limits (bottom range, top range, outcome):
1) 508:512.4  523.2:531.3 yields 1.08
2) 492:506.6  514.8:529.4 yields 1.08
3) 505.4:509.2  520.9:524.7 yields 1.07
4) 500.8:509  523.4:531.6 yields 1.12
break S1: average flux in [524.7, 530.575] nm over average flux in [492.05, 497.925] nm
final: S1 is 0.99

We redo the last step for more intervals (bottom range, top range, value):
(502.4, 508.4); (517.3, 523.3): 0.96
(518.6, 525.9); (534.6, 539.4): 1.01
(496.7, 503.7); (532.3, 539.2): 0.99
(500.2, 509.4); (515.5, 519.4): 1.03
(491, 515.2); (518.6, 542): 0.99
